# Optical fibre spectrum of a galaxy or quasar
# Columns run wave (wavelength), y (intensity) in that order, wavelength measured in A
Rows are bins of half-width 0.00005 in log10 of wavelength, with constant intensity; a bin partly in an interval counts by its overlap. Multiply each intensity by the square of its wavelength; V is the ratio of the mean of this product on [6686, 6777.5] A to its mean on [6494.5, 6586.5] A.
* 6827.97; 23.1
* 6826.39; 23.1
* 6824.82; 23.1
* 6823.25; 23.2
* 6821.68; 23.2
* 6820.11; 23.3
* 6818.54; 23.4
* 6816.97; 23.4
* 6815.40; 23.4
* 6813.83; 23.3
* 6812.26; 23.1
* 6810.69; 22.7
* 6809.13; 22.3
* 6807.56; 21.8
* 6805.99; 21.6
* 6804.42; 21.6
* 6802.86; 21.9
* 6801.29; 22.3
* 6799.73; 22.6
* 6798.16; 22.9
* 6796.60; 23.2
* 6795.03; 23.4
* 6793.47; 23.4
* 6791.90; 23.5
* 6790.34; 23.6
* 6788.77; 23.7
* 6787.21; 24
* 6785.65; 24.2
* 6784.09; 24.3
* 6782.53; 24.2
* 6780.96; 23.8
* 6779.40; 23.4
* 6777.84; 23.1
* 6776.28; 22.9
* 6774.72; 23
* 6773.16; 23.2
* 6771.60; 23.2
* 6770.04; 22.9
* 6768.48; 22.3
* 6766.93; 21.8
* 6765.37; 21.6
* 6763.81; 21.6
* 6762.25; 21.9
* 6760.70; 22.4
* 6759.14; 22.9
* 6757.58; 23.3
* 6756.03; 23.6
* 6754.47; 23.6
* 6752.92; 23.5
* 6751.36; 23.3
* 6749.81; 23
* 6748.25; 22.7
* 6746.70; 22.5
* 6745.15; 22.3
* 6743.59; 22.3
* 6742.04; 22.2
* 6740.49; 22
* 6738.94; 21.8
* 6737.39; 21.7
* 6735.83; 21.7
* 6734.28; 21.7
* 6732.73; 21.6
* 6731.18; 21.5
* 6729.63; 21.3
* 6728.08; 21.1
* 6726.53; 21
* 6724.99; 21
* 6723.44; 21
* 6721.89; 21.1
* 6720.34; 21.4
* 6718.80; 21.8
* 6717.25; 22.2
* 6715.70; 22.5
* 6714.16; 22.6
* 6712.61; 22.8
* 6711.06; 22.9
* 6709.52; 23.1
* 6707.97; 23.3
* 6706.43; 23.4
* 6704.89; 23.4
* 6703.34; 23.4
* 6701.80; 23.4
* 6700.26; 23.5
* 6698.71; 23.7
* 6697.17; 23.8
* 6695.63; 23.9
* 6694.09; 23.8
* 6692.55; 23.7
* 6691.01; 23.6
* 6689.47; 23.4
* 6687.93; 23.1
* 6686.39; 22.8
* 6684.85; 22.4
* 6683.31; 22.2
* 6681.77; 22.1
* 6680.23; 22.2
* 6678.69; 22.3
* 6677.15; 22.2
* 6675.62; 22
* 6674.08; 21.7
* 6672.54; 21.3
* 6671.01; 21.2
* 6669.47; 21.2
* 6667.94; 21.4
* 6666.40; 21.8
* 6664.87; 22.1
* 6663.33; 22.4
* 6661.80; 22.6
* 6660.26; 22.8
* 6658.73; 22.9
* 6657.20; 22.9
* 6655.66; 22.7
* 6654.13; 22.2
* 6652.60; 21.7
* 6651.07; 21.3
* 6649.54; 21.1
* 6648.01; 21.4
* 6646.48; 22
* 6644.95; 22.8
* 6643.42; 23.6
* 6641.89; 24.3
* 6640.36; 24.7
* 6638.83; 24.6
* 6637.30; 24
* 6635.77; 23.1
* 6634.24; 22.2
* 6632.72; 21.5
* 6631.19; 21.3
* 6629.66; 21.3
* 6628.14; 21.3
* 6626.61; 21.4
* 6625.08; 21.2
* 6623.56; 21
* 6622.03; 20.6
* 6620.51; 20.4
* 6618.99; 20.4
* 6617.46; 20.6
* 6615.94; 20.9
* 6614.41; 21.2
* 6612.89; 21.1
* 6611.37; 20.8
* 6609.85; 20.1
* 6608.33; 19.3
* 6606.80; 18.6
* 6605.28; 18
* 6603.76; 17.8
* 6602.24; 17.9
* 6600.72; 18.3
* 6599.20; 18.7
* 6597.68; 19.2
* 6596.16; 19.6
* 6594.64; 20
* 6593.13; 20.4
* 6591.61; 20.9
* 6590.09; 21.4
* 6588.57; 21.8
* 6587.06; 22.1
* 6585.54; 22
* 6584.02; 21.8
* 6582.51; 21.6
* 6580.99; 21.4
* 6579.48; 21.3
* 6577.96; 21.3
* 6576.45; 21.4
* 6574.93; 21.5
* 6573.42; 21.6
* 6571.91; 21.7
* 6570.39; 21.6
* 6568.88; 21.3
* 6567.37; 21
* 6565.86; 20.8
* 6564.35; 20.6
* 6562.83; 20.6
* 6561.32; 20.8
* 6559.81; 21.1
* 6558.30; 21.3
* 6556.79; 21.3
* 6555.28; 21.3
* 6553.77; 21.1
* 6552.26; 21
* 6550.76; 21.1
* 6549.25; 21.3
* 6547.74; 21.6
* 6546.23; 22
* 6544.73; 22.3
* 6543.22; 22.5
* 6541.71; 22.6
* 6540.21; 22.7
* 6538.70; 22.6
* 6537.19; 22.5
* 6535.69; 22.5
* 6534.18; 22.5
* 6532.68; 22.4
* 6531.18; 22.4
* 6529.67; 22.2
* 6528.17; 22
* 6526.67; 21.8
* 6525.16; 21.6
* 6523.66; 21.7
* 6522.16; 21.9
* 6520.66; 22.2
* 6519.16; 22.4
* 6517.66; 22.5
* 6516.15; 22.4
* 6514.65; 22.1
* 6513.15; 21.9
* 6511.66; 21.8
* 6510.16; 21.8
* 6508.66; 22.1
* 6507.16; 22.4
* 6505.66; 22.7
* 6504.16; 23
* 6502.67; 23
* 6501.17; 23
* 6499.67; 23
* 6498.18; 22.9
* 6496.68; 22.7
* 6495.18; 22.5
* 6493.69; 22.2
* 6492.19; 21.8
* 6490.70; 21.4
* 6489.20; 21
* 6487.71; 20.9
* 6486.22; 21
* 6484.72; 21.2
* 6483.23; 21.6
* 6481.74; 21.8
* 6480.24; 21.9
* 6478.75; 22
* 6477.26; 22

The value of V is 1.1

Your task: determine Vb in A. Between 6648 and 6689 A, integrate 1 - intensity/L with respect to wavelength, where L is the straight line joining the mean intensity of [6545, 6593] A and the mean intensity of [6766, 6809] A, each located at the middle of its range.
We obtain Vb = 0.0 A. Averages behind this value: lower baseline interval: 21.3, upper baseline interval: 23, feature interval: 22.1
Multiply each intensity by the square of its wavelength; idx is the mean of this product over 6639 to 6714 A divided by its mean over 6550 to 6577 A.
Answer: 1.11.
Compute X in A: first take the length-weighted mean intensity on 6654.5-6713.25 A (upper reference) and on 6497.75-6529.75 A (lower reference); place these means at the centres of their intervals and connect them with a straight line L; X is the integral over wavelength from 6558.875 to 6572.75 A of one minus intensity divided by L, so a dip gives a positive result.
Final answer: 0.8 A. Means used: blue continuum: 22.3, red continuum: 22.7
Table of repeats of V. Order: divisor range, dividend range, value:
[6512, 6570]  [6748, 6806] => 1.13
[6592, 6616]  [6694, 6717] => 1.23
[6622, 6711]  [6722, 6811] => 1.03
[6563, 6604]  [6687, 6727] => 1.14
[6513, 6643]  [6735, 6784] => 1.12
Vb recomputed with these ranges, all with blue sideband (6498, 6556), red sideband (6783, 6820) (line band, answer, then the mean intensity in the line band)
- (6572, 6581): 0.4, 21.5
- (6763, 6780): 0.2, 22.6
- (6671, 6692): 0.3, 22.4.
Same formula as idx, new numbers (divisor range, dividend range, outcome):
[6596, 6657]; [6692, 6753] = 1.09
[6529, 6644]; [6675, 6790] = 1.11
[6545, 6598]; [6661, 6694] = 1.09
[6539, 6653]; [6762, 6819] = 1.15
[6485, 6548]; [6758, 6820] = 1.12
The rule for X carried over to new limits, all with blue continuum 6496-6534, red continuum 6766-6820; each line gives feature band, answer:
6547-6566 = 1.14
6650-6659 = 0.19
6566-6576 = 0.47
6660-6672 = 0.44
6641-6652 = 0.14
